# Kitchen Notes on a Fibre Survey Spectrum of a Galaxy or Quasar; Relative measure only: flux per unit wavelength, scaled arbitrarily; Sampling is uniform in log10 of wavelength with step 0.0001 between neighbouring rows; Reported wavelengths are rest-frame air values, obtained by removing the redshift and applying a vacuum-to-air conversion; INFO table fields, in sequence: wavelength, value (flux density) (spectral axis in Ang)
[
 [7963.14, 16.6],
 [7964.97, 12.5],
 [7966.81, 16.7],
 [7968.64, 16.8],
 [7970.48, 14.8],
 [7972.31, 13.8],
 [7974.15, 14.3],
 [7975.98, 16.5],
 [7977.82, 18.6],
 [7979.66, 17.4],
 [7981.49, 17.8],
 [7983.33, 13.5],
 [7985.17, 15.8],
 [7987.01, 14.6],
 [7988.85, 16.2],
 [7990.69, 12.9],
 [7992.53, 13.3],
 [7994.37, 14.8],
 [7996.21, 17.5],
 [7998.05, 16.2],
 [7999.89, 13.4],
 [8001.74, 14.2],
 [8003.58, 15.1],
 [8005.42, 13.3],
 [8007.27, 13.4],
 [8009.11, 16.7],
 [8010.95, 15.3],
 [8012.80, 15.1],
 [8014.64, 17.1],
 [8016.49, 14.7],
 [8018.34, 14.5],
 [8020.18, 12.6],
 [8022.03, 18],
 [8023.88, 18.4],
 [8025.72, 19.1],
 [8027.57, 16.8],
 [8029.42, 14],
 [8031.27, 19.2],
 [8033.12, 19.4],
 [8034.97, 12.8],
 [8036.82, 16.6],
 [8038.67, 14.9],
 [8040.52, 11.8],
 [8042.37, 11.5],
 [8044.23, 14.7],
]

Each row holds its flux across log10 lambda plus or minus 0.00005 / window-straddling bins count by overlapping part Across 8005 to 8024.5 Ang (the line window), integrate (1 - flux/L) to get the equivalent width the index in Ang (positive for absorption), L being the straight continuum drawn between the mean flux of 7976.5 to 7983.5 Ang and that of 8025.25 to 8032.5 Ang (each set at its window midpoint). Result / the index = 2.1 Ang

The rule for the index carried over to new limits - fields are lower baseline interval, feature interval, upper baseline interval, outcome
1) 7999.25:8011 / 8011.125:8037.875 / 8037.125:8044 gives -4.8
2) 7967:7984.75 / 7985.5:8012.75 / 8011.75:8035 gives 2.3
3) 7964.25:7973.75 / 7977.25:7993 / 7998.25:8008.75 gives -1.0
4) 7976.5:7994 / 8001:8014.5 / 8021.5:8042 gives 0.9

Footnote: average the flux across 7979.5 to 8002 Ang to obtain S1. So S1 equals 15.2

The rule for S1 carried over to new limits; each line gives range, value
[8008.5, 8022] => 15.3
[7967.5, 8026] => 15.5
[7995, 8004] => 15.3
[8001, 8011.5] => 14.7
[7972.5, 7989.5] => 16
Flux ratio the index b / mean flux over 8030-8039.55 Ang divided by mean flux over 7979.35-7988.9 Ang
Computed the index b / 1.0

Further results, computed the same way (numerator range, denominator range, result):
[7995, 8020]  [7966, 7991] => 0.95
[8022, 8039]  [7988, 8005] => 1.14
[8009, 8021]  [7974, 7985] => 0.91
